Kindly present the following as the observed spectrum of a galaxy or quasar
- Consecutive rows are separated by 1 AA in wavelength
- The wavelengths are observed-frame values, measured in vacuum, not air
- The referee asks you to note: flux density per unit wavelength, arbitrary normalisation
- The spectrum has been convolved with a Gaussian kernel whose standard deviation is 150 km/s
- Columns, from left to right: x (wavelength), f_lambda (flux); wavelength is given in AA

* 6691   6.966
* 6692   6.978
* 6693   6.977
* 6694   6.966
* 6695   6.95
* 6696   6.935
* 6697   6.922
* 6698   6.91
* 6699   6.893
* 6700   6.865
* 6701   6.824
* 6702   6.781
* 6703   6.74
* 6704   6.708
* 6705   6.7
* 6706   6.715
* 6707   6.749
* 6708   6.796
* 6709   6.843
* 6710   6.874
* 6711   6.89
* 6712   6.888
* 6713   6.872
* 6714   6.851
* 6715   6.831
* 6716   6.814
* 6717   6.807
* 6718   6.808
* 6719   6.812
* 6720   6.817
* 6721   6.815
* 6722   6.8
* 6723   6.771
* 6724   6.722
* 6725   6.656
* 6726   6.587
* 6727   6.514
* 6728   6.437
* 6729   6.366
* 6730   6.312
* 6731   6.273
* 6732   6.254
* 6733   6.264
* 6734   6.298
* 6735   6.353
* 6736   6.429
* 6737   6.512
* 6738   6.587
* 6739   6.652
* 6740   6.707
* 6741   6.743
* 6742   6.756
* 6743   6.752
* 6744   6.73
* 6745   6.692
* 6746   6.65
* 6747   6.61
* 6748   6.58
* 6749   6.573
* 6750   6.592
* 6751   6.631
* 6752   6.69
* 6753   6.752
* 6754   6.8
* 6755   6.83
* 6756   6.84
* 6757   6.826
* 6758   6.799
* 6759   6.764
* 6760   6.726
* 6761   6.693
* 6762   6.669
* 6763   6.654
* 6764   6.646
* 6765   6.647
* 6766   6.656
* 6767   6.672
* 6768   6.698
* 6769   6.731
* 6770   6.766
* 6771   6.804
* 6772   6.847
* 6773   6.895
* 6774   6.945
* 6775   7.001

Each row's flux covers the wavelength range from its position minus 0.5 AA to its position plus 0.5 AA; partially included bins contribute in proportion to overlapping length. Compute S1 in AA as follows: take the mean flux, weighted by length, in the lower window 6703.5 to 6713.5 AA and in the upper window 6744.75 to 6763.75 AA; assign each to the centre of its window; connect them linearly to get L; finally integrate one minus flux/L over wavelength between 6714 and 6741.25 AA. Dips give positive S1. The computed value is 0.68 AA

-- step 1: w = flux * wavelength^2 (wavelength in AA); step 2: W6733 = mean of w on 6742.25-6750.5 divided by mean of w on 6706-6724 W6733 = 1.0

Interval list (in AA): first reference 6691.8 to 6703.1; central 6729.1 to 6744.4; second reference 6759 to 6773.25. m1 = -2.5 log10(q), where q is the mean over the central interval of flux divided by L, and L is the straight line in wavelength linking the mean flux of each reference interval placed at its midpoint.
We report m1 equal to 0.05 mag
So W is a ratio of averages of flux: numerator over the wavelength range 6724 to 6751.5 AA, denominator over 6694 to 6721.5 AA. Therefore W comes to 1.0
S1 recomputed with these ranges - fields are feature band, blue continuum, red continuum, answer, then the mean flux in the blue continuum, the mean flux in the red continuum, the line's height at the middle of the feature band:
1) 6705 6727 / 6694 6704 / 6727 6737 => -0.63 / 6.87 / 6.35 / 6.6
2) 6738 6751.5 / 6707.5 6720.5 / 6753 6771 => 0.21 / 6.84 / 6.73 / 6.77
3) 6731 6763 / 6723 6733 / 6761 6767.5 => -0.31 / 6.46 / 6.66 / 6.57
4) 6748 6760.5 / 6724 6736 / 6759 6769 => -0.24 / 6.41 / 6.68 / 6.6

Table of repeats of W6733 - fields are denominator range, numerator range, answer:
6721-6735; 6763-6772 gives 1.05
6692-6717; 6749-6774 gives 1.00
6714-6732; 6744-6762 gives 1.02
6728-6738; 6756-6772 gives 1.07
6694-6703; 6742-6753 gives 0.98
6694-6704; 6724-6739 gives 0.95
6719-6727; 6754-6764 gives 1.01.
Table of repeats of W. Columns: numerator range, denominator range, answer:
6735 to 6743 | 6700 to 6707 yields 0.98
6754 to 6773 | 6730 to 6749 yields 1.03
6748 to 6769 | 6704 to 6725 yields 0.99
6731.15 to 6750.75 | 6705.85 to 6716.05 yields 0.96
